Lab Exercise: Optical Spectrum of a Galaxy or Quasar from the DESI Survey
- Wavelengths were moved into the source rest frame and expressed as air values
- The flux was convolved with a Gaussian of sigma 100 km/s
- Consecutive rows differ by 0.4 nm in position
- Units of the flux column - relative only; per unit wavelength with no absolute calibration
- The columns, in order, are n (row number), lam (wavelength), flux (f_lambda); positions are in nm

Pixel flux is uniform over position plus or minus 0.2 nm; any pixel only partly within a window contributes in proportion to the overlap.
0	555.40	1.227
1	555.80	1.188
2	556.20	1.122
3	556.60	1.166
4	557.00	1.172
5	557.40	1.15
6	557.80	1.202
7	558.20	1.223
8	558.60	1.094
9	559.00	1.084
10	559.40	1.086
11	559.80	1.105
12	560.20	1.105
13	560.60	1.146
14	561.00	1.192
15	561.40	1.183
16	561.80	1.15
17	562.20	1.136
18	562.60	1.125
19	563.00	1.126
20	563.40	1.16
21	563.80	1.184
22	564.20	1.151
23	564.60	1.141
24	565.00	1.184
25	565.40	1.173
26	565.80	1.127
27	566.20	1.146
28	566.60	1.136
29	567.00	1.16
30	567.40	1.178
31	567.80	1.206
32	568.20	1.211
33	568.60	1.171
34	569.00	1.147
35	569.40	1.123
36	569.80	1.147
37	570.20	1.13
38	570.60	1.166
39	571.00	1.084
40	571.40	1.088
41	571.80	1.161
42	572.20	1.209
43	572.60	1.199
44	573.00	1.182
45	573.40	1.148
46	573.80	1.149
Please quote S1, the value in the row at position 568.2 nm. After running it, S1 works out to 1.211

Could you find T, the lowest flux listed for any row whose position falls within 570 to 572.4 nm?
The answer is 1.084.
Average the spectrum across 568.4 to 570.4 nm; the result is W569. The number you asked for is 1.14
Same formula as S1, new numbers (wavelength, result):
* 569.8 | 1.147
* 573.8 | 1.149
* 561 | 1.192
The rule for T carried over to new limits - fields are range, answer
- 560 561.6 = 1.105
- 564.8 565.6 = 1.173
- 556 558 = 1.122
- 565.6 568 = 1.127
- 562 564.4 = 1.125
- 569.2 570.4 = 1.123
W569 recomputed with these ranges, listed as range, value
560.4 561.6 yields 1.17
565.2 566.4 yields 1.15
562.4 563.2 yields 1.13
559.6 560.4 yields 1.1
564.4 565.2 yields 1.16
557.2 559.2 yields 1.15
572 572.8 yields 1.2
